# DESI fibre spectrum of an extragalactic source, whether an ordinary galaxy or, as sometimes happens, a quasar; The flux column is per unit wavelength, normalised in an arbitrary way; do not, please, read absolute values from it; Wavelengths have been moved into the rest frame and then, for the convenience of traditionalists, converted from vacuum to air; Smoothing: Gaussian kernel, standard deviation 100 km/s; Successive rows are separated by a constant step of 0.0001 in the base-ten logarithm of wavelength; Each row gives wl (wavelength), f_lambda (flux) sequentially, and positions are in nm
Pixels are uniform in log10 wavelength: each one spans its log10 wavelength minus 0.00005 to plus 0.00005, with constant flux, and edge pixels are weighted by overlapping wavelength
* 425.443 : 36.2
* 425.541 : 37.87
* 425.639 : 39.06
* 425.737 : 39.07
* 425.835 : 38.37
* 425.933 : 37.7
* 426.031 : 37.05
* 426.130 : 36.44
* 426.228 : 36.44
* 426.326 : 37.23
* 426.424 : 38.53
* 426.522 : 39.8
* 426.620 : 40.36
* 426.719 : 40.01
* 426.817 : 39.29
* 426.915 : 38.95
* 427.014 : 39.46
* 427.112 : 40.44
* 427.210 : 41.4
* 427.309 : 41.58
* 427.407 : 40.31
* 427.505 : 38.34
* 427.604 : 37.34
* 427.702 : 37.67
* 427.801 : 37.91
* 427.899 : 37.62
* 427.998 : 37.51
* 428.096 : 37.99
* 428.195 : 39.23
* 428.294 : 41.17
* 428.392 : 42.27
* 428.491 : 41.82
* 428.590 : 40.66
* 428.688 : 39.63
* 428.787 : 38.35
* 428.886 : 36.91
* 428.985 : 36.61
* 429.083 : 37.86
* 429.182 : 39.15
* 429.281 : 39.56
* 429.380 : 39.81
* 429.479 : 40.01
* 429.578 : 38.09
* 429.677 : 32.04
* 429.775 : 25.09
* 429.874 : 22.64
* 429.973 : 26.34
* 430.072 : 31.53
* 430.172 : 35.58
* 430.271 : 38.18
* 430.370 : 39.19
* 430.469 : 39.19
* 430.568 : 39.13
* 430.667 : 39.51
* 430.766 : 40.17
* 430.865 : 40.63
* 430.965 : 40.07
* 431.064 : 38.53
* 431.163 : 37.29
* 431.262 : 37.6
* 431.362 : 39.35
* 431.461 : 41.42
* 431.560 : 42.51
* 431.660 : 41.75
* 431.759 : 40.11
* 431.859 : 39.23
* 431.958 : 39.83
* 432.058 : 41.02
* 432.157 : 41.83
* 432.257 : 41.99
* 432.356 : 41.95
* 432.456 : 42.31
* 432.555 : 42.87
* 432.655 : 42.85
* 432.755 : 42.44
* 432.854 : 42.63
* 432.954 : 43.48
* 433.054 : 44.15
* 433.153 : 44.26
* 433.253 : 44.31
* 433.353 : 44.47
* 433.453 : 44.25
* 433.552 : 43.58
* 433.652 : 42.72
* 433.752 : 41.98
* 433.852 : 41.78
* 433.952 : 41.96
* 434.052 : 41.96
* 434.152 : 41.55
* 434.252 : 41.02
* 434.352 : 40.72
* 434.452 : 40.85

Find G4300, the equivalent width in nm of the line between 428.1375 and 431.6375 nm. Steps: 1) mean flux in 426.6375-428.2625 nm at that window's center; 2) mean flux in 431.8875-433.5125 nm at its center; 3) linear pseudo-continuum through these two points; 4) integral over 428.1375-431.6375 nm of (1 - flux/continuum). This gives 0.27 nm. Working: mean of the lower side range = 39.1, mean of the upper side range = 42.8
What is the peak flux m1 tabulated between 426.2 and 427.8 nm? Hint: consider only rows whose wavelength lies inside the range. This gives 41.58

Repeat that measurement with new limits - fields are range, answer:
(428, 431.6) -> 42.51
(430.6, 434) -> 44.47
